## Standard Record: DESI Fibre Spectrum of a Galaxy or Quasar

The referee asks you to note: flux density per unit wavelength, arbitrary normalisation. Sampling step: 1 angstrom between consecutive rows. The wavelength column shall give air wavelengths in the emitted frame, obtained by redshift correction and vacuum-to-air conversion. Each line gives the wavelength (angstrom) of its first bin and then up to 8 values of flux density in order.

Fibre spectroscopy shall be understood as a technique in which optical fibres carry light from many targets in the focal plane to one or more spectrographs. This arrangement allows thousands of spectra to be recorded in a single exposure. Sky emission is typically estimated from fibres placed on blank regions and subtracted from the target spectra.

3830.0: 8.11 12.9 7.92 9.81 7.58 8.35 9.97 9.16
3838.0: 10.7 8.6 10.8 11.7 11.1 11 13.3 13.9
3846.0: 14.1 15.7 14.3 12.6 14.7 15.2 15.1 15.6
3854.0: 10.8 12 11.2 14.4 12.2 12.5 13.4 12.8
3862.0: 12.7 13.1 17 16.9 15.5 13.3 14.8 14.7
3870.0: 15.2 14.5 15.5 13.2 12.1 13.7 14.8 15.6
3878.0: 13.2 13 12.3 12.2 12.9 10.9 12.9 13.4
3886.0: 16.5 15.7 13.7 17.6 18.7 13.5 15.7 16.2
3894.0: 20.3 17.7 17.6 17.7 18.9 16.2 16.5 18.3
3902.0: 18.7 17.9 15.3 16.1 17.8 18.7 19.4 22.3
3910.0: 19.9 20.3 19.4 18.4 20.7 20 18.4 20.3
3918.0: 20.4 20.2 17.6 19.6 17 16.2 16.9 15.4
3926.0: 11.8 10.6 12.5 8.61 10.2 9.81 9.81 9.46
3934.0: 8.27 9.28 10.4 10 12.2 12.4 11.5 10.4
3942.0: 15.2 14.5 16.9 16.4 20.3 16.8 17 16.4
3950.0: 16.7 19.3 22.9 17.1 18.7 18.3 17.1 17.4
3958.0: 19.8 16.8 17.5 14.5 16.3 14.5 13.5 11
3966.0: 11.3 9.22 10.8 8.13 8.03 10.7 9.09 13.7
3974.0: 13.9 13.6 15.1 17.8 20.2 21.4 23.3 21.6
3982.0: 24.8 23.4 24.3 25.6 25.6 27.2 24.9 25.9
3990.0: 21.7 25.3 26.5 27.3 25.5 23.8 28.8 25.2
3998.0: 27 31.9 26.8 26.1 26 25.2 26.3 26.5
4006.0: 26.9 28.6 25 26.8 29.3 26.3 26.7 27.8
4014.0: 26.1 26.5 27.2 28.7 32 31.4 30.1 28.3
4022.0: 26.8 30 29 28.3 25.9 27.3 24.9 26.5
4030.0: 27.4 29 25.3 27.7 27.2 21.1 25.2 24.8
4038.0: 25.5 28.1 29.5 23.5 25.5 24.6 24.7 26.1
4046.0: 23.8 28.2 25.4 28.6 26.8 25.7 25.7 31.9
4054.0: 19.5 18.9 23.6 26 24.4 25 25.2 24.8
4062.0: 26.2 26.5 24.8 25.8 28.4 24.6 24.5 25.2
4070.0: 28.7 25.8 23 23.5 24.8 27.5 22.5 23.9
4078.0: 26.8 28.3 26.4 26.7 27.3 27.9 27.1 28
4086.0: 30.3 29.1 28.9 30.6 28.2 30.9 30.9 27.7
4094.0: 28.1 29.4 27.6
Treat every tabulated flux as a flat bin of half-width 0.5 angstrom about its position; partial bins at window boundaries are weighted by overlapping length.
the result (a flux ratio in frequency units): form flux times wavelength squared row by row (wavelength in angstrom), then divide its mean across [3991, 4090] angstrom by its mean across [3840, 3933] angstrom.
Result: 1.89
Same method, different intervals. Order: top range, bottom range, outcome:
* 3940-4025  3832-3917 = 1.53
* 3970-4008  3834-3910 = 1.69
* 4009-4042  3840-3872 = 2.17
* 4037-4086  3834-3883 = 2.18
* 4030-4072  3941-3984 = 1.65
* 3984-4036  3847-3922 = 1.81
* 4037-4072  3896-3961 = 1.68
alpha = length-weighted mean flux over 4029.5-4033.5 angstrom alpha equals 27.4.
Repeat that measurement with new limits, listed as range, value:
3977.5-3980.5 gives 21.6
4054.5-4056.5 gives 21.2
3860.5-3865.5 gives 14.5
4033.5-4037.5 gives 24.6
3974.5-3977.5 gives 15.5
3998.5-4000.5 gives 29.4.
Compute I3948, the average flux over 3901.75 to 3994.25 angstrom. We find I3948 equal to 16.9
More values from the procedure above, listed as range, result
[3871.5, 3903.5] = 15.4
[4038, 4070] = 25.6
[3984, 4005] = 26.1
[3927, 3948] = 12.3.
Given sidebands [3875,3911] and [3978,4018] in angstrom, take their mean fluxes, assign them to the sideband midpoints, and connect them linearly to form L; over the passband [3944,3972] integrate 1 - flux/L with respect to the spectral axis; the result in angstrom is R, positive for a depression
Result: 8.6 angstrom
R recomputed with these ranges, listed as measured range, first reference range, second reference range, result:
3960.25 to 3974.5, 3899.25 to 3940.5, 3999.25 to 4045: 6.1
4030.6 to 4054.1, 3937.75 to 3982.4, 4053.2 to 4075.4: -3.2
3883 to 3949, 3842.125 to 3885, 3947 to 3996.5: 0.7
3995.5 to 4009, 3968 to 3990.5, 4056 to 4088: -4.1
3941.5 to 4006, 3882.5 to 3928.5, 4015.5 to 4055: 7.9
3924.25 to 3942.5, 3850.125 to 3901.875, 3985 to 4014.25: 8.2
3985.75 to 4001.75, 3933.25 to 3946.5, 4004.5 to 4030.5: -2.1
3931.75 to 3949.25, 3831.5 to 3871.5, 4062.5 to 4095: 4.9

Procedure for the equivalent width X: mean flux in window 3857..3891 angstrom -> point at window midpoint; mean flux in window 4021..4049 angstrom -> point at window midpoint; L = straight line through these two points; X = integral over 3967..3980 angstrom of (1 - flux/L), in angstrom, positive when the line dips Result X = 4.8 angstrom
